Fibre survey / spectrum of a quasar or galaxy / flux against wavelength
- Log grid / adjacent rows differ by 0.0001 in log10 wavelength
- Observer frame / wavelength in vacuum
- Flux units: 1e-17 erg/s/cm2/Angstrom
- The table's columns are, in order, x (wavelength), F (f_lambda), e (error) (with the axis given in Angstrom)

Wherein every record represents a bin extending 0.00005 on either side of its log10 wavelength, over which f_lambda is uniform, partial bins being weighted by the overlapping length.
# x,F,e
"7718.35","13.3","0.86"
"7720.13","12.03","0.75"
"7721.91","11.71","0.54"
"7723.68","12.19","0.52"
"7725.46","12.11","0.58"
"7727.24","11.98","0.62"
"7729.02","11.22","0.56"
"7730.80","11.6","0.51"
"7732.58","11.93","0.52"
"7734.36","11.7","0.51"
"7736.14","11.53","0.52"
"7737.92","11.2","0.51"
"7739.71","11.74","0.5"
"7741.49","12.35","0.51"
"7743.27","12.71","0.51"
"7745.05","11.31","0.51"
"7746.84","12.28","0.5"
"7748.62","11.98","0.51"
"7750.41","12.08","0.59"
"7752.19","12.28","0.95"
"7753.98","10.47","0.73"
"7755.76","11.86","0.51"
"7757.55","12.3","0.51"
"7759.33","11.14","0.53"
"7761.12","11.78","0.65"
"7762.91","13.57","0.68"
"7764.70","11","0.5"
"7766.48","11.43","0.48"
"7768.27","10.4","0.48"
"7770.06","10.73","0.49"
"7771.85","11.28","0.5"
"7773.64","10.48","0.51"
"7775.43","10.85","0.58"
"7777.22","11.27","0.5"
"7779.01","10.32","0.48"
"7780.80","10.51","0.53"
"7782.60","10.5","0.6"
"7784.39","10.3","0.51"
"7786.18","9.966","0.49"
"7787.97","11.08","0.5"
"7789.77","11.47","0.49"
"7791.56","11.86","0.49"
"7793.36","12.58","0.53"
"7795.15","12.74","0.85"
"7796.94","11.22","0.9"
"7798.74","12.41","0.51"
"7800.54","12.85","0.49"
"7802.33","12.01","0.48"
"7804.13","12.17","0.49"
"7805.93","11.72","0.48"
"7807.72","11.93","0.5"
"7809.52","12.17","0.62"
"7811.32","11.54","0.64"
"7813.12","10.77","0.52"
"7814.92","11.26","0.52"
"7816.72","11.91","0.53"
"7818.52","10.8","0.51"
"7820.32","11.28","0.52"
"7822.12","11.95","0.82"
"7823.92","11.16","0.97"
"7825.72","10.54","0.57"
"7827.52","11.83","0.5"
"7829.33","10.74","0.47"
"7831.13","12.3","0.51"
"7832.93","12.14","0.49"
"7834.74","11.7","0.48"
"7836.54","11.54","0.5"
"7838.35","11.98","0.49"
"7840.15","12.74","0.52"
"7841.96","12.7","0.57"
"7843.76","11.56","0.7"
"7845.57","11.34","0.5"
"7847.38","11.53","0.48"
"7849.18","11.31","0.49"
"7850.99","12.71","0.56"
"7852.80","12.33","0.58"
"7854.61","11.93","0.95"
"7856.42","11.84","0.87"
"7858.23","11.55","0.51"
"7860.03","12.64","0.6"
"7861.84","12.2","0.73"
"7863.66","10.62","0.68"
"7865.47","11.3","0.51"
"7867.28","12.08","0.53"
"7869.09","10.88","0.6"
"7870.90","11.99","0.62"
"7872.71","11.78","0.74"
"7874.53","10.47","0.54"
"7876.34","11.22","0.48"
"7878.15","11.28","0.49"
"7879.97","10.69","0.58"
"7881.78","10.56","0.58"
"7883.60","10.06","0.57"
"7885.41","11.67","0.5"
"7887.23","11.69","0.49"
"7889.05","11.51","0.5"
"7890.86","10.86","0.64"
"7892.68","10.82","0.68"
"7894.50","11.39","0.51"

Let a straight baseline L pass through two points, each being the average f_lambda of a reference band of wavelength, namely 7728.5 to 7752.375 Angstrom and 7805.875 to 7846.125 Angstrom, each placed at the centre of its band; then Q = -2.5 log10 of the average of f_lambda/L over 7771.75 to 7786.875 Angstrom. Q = 0.11 mag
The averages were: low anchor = 11.8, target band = 10.6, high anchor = 11.6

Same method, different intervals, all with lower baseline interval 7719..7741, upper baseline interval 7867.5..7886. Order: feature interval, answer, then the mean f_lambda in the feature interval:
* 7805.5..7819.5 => -0.01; 11.5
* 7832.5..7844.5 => -0.07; 12.1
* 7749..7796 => 0.02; 11.3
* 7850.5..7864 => -0.08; 12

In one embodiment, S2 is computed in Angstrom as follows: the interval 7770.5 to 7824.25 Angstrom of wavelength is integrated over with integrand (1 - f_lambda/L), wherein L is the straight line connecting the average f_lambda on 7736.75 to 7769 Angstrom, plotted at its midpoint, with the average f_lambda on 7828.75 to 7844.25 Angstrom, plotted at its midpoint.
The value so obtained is 2.1 Angstrom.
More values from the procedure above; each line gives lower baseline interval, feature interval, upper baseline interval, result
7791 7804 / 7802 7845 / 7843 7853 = 1.1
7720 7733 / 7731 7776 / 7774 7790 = -1.4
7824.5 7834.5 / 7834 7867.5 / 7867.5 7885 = -1.7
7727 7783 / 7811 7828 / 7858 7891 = 0.2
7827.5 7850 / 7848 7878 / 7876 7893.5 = -0.7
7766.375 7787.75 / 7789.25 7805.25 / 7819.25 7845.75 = -1.6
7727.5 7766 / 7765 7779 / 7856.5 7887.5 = 1.0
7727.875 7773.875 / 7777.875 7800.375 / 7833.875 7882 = 0.7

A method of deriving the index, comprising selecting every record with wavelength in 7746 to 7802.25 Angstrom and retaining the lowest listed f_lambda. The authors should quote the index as 9.966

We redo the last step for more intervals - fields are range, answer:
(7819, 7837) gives 10.54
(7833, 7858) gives 11.31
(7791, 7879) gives 10.47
